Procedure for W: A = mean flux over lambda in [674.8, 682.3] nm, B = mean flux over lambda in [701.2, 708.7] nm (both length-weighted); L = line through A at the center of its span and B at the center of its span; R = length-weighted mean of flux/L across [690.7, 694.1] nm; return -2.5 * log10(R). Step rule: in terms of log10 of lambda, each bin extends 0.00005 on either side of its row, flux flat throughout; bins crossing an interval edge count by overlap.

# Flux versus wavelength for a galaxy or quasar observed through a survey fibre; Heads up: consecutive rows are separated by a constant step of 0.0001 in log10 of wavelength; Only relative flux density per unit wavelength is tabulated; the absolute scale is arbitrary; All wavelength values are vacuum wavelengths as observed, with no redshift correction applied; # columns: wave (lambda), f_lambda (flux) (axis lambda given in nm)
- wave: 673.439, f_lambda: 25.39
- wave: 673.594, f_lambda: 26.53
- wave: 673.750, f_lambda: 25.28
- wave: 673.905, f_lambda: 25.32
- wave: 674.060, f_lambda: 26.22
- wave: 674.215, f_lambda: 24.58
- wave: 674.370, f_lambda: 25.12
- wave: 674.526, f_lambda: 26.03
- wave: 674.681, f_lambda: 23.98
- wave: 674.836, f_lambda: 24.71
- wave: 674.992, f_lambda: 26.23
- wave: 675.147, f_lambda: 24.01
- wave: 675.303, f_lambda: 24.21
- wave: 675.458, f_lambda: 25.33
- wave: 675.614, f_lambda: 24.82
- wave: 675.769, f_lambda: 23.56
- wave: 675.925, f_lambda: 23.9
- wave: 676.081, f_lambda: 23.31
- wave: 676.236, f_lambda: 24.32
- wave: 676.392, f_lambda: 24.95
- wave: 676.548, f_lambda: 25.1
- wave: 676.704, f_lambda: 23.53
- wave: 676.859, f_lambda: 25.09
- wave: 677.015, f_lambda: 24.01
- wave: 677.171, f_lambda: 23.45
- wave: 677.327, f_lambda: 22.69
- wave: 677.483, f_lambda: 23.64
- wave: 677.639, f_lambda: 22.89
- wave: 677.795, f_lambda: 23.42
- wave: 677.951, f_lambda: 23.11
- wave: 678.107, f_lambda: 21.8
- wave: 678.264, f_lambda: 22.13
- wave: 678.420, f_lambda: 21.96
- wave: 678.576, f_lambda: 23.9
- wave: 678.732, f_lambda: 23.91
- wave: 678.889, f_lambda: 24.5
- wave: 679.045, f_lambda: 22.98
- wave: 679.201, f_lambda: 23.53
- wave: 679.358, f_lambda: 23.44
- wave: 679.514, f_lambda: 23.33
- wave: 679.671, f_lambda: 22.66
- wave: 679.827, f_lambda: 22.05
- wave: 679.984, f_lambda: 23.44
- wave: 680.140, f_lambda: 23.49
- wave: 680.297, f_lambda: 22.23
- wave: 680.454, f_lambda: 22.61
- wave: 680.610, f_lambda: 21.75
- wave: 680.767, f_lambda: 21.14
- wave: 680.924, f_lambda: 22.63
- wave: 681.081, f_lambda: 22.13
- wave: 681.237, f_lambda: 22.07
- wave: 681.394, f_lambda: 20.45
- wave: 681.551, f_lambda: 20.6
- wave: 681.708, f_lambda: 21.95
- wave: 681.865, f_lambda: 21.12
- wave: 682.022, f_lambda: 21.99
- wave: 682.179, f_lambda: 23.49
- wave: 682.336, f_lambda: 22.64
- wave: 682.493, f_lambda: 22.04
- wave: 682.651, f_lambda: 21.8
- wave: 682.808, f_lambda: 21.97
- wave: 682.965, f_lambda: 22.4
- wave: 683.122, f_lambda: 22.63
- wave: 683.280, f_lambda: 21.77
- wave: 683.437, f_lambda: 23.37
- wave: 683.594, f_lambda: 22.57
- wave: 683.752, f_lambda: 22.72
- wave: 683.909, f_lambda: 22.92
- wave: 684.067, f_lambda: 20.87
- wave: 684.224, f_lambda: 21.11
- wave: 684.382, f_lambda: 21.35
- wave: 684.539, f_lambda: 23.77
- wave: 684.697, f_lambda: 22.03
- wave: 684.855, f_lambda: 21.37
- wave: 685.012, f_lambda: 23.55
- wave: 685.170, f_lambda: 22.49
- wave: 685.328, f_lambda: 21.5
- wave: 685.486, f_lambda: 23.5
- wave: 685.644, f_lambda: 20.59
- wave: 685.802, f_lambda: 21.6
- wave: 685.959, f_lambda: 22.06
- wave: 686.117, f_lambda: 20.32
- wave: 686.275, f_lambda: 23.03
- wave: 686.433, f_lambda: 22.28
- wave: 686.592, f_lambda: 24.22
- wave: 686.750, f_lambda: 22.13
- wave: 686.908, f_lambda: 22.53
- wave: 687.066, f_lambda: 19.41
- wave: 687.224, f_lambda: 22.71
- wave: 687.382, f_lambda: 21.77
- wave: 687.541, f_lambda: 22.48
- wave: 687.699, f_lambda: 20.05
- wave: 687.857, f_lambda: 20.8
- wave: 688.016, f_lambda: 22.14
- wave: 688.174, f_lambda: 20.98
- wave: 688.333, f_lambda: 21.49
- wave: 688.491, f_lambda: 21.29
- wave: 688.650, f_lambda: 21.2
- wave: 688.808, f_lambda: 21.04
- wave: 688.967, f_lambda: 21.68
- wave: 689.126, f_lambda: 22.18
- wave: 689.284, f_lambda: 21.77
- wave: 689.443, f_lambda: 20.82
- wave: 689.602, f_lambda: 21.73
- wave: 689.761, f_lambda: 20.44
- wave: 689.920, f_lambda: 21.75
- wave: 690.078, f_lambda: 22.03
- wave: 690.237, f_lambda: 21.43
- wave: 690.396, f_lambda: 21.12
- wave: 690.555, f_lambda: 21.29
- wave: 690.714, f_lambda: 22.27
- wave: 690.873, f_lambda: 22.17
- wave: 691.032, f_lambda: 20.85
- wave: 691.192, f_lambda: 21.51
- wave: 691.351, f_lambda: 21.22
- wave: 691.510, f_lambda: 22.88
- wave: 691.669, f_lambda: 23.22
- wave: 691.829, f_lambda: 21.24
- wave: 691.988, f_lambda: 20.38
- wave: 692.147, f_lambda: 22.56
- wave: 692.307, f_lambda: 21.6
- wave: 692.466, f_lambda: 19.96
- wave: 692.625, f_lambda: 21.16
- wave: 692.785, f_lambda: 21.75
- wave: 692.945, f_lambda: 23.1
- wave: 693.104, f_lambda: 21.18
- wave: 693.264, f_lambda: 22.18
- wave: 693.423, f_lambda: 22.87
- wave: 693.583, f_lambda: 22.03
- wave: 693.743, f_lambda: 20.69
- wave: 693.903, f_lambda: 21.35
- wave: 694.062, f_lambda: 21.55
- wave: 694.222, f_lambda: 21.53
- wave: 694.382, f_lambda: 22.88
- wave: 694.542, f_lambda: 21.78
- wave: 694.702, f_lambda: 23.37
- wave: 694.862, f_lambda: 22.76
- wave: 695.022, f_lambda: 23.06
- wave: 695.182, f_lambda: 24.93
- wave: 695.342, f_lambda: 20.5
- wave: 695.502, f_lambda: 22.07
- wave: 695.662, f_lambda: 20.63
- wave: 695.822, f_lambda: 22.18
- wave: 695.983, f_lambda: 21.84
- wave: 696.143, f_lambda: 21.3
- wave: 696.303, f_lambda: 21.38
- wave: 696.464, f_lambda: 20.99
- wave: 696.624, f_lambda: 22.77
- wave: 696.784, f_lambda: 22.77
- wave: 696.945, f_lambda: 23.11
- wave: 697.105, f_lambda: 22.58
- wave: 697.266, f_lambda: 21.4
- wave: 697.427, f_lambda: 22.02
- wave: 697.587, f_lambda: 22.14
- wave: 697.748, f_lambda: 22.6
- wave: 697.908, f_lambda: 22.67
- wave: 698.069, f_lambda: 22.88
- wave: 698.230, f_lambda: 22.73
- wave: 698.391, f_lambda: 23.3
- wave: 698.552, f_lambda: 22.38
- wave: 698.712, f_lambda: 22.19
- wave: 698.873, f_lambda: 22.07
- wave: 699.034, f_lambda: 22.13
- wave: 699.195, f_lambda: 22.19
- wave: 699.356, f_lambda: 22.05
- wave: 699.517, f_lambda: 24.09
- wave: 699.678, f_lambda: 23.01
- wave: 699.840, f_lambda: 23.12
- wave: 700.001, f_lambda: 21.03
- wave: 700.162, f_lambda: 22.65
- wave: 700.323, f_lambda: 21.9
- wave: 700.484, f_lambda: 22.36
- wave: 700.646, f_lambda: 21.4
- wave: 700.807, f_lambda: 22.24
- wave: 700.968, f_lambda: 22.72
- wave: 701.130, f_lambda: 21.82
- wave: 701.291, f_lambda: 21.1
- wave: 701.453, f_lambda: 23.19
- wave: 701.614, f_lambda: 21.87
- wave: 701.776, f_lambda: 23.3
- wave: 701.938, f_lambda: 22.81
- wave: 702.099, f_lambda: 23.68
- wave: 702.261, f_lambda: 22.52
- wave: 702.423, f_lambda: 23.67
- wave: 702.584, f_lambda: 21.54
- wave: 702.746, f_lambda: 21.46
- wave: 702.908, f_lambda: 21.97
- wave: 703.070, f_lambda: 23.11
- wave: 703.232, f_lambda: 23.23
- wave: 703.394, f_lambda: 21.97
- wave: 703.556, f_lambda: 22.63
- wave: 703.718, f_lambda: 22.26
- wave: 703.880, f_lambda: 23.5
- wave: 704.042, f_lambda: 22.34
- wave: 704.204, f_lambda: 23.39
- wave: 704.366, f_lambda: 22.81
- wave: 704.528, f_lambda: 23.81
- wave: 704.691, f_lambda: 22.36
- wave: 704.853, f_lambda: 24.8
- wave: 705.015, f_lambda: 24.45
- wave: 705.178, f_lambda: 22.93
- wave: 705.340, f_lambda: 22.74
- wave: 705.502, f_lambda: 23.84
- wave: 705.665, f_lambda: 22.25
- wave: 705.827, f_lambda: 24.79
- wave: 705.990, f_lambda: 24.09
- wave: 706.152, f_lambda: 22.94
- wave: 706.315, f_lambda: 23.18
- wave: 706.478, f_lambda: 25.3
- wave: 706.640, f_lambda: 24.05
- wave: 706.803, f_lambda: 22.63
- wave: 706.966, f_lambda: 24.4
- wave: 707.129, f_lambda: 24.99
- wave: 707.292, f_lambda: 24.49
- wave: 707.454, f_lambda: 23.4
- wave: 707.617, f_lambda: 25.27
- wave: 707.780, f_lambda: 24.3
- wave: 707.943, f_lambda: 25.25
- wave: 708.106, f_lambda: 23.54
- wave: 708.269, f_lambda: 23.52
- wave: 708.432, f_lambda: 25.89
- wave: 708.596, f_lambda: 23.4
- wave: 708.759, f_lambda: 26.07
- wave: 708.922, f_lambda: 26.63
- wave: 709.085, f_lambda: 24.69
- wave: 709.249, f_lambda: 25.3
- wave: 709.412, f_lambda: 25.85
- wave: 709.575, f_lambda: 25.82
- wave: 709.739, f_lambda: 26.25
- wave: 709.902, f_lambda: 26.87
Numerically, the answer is 0.08 mag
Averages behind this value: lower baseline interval 23.2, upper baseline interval 23.4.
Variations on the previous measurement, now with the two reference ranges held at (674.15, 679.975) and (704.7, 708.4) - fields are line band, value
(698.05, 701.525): 0.07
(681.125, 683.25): 0.09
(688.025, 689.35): 0.11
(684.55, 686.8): 0.08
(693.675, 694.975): 0.09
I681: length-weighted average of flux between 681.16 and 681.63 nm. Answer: 21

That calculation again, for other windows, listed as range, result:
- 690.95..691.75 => 21.9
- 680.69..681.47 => 21.7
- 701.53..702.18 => 22.9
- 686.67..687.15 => 21.4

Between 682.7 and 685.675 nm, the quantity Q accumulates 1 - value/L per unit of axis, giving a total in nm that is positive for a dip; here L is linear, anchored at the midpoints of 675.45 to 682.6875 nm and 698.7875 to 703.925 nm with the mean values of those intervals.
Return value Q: 0.08 nm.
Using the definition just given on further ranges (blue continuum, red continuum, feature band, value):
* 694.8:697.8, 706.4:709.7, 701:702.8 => 0.07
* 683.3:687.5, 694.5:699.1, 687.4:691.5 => 0.14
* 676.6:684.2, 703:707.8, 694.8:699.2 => 0.18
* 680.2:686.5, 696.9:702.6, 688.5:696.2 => 0.18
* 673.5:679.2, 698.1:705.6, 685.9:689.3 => 0.26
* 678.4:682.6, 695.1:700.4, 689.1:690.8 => 0.07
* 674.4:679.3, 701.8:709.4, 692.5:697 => 0.33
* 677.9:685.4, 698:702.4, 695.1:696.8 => 0.04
